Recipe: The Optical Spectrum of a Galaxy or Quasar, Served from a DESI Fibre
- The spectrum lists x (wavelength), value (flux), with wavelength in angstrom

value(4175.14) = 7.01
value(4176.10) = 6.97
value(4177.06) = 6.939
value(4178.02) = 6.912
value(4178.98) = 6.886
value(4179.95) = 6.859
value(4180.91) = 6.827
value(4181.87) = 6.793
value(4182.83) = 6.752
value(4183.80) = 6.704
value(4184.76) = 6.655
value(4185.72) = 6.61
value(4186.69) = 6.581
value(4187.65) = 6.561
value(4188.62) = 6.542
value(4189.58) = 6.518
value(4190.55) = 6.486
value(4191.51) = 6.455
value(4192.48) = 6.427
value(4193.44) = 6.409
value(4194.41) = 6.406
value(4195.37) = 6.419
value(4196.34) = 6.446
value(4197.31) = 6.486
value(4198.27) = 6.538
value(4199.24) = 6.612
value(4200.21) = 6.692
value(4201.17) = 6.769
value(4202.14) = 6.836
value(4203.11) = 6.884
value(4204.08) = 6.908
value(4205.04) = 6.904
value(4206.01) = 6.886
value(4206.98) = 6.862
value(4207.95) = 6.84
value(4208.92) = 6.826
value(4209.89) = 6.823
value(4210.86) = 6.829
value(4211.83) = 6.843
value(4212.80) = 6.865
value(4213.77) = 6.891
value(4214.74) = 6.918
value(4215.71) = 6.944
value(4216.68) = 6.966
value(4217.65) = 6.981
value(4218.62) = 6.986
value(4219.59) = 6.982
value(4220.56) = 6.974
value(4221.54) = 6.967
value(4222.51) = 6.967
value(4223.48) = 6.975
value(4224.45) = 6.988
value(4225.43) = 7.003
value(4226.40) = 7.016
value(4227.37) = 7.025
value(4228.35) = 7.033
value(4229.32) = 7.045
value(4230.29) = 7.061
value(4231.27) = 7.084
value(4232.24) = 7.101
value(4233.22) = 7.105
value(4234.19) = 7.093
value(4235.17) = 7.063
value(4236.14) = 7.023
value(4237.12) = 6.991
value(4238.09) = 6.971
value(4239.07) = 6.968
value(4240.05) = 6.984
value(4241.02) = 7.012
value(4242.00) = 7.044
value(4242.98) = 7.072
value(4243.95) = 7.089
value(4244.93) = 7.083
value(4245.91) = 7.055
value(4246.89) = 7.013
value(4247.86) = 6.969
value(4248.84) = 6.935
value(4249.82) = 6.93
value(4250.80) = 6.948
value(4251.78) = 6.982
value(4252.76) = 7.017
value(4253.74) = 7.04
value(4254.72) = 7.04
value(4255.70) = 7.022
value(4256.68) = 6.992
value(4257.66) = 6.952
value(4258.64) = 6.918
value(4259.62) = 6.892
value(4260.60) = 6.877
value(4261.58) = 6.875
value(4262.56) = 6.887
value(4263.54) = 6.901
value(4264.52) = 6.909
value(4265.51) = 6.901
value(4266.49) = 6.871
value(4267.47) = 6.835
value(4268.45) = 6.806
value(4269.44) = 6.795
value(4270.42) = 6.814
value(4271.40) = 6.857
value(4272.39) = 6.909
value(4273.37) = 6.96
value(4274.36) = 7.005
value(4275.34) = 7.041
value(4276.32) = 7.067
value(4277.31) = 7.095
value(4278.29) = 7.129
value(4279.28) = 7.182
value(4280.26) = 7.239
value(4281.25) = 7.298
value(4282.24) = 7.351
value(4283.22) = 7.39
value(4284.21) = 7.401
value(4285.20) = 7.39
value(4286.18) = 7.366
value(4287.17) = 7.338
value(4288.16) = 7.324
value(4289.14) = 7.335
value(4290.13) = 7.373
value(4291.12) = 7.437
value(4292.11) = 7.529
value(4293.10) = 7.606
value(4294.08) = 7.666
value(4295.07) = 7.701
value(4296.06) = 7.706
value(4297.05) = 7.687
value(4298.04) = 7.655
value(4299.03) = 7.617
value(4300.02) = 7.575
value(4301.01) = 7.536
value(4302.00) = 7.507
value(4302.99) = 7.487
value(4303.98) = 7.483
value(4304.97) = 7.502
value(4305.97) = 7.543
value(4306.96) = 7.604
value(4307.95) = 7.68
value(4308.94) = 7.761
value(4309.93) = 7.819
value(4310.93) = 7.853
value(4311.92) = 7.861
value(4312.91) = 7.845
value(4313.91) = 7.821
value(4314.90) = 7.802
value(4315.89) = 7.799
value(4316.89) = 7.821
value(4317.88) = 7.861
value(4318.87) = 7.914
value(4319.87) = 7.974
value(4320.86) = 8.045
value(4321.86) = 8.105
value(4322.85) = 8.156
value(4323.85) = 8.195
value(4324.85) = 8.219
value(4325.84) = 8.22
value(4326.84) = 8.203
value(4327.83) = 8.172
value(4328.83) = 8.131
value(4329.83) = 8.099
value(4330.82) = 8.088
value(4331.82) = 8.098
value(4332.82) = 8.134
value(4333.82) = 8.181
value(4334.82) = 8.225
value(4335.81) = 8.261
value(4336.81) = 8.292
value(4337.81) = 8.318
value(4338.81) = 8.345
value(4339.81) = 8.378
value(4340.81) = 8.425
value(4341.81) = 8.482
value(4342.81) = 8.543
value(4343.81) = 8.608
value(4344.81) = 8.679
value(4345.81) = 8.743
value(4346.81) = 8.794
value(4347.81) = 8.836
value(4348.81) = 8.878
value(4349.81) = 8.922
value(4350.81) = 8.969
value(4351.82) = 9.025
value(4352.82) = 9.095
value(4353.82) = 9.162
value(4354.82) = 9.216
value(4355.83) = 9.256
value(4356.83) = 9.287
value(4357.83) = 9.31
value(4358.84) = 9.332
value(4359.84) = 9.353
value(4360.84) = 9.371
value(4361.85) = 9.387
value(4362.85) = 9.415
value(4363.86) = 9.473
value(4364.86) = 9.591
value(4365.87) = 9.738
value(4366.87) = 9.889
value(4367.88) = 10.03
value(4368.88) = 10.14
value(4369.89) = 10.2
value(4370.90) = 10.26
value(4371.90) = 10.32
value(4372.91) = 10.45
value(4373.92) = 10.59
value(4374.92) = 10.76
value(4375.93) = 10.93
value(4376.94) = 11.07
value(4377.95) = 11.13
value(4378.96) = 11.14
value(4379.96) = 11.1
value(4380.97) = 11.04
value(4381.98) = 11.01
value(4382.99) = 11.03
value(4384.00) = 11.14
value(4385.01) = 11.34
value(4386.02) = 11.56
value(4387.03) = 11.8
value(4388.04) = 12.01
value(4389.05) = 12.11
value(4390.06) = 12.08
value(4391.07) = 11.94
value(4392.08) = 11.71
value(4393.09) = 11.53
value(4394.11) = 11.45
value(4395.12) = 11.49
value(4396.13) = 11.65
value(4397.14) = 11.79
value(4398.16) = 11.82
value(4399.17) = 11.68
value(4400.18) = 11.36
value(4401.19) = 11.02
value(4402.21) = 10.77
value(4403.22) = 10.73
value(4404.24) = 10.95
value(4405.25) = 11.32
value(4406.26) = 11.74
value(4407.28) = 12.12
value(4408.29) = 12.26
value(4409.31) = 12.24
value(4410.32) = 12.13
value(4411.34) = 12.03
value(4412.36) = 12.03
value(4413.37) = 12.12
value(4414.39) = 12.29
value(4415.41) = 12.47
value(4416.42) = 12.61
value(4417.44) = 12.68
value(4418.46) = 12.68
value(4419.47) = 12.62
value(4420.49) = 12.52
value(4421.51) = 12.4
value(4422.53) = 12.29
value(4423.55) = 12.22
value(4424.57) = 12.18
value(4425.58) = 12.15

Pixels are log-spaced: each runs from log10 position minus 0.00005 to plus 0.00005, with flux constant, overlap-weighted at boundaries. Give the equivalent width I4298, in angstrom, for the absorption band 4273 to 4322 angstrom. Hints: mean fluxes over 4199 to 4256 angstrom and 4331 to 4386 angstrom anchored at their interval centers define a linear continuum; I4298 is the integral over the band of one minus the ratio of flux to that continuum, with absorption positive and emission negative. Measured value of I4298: 4.66 angstrom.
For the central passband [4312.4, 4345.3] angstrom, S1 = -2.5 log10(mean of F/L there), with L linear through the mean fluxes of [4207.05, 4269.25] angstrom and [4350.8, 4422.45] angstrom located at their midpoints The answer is 0.16 mag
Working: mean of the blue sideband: 6.97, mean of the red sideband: 11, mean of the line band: 8.16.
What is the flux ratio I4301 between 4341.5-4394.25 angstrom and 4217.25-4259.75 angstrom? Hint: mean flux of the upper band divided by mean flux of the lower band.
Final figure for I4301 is 1.4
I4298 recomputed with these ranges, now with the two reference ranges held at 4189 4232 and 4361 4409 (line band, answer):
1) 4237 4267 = 3.21 angstrom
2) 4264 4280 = 2.59 angstrom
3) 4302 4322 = 3.22 angstrom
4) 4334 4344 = 1.55 angstrom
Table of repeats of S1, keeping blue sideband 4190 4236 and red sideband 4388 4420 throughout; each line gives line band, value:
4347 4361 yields 0.16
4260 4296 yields 0.19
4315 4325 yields 0.21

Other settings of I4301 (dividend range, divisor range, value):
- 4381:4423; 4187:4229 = 1.74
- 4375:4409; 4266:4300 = 1.58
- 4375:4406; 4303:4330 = 1.44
